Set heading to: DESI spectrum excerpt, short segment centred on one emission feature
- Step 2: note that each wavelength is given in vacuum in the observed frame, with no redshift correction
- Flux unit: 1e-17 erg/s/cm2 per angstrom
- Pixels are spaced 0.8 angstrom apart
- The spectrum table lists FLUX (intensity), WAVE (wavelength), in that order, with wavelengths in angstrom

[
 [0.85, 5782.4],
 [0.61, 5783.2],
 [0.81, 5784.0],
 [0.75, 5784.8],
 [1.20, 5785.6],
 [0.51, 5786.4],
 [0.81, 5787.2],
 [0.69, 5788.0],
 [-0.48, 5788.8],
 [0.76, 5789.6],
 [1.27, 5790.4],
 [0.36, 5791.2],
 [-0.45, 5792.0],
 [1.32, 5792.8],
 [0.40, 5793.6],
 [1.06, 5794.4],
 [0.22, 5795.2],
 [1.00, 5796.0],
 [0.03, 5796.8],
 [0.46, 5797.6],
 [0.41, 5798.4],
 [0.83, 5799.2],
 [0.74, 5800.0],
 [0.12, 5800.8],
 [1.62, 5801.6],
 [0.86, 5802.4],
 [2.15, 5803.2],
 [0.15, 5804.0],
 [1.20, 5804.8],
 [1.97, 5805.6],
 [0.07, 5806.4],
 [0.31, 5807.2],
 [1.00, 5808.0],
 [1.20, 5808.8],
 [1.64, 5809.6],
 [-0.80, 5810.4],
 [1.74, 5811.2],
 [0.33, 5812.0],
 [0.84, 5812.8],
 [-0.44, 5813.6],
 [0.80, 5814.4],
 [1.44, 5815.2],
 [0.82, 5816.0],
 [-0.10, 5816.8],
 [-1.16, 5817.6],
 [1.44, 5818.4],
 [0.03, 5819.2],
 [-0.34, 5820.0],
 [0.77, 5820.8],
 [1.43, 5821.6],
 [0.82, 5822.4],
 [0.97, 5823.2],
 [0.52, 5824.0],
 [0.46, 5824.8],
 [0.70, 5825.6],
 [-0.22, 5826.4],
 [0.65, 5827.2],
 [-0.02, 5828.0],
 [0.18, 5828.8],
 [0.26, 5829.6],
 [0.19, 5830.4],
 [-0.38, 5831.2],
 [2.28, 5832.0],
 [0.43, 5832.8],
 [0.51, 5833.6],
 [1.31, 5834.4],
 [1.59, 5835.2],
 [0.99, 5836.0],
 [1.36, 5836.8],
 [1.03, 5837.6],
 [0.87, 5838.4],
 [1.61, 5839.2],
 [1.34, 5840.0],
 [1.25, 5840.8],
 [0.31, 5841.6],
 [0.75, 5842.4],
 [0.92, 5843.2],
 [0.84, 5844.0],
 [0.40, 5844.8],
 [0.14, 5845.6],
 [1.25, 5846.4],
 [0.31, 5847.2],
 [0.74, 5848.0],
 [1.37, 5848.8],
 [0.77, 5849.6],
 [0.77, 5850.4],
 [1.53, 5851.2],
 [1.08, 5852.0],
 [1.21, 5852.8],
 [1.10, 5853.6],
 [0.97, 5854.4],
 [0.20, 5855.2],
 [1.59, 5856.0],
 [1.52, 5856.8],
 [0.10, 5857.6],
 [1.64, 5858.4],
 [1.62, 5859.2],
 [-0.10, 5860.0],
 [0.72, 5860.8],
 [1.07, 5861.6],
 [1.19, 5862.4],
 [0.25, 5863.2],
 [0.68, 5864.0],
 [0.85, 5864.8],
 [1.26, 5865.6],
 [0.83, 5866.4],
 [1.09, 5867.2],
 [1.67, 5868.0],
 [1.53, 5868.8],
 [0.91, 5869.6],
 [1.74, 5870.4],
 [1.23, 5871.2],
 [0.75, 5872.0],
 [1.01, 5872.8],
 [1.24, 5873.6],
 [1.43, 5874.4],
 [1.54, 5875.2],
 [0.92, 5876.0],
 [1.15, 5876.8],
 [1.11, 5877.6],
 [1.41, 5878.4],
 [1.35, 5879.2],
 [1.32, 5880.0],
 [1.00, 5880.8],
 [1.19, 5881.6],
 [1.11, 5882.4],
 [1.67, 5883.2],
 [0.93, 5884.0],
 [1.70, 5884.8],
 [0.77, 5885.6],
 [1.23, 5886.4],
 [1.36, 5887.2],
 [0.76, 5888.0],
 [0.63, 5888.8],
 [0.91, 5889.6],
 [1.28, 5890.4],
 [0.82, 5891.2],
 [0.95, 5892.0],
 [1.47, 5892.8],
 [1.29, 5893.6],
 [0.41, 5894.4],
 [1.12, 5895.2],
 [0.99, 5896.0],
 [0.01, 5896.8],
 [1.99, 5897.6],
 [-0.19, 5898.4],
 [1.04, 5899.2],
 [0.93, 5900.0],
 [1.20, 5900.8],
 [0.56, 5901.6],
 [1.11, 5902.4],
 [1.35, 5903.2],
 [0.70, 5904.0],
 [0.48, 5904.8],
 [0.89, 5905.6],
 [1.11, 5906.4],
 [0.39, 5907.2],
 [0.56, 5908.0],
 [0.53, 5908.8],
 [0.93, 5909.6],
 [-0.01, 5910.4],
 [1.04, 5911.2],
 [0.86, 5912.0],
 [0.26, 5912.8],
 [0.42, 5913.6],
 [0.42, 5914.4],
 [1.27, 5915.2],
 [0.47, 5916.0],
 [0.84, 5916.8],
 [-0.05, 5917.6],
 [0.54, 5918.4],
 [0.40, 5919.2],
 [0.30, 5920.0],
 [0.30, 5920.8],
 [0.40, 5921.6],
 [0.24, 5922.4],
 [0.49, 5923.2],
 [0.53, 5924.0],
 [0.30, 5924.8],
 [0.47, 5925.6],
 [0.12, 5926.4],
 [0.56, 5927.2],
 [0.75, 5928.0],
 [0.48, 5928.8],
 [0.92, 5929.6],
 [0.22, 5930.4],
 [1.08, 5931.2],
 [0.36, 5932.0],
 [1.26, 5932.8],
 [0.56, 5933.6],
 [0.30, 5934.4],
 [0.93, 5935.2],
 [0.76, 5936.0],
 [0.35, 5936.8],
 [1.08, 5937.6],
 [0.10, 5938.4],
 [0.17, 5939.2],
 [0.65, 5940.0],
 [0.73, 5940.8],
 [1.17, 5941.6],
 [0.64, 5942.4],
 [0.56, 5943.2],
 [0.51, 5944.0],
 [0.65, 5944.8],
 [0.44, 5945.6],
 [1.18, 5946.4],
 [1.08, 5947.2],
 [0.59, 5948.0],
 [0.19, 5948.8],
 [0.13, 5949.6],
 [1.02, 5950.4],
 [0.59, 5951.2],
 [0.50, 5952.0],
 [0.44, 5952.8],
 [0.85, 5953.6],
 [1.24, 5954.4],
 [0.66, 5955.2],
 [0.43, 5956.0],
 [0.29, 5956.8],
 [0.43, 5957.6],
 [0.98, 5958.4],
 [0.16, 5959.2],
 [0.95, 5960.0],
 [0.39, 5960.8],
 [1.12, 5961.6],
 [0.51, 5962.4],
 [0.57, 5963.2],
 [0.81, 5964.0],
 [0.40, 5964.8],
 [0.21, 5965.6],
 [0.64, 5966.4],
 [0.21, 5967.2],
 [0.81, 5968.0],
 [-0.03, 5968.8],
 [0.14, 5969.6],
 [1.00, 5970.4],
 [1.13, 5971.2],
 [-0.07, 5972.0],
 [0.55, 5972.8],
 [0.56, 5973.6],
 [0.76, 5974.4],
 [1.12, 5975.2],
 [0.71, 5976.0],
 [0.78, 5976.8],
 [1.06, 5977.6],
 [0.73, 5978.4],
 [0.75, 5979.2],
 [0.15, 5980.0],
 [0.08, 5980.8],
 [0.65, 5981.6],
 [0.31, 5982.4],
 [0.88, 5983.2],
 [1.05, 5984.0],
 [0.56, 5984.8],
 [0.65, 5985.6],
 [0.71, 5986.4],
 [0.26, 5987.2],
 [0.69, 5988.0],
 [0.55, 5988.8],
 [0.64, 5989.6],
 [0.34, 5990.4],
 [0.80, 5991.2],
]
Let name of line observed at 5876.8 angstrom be Mg II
